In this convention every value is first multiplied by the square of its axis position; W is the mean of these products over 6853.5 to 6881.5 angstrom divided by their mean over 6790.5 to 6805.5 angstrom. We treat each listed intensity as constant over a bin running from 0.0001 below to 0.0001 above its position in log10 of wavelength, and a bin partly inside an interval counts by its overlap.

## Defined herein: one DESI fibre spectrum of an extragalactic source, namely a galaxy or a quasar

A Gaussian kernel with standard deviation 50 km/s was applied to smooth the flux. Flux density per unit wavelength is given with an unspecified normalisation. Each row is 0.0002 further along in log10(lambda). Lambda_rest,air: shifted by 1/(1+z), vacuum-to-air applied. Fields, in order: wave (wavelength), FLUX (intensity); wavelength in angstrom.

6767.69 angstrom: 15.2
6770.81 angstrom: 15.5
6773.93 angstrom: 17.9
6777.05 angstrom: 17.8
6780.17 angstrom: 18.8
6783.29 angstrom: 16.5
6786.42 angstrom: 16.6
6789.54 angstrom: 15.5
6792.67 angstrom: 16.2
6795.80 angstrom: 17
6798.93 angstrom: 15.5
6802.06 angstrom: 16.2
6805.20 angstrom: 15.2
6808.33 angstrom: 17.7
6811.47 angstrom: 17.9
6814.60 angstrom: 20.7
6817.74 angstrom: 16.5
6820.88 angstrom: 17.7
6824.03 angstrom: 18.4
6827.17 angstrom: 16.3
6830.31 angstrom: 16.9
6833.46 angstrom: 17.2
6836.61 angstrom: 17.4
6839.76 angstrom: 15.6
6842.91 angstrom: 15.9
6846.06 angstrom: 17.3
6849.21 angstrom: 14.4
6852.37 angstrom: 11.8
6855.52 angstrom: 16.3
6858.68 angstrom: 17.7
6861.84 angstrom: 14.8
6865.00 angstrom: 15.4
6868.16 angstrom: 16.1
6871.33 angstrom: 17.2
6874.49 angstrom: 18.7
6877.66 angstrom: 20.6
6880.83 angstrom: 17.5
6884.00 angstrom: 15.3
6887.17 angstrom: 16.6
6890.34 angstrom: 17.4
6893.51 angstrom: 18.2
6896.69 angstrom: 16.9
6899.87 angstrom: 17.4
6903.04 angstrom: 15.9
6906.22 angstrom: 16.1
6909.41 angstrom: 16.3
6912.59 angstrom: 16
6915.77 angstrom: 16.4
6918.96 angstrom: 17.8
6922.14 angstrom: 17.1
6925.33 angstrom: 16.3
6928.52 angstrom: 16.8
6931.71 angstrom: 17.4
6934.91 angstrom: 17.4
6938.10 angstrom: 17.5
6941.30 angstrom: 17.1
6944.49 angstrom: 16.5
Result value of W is 1.1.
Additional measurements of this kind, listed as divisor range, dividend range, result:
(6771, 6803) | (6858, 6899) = 1.05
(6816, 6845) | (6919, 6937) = 1.04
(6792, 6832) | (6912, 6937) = 1.02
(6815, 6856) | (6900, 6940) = 1.05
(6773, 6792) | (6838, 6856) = 0.90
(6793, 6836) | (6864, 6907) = 1.02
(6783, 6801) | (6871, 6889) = 1.12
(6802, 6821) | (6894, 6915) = 0.97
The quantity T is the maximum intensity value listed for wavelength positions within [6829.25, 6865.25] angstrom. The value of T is 17.7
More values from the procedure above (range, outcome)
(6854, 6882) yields 20.6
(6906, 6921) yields 17.8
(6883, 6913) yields 18.2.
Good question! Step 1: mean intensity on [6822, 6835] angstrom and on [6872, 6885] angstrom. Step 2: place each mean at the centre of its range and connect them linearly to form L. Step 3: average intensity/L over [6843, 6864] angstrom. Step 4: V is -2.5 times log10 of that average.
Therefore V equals 0.15 mag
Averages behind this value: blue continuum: 17.2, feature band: 15.4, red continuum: 18.1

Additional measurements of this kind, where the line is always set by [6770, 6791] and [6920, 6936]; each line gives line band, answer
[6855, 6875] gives 0.03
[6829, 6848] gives 0.02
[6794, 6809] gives 0.05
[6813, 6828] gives -0.06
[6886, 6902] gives -0.02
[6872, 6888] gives -0.05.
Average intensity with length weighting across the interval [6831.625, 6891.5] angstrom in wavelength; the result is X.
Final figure 16.5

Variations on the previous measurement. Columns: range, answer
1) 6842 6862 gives 15.5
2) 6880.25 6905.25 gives 16.9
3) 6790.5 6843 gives 17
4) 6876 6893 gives 17.5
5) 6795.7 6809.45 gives 16.2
